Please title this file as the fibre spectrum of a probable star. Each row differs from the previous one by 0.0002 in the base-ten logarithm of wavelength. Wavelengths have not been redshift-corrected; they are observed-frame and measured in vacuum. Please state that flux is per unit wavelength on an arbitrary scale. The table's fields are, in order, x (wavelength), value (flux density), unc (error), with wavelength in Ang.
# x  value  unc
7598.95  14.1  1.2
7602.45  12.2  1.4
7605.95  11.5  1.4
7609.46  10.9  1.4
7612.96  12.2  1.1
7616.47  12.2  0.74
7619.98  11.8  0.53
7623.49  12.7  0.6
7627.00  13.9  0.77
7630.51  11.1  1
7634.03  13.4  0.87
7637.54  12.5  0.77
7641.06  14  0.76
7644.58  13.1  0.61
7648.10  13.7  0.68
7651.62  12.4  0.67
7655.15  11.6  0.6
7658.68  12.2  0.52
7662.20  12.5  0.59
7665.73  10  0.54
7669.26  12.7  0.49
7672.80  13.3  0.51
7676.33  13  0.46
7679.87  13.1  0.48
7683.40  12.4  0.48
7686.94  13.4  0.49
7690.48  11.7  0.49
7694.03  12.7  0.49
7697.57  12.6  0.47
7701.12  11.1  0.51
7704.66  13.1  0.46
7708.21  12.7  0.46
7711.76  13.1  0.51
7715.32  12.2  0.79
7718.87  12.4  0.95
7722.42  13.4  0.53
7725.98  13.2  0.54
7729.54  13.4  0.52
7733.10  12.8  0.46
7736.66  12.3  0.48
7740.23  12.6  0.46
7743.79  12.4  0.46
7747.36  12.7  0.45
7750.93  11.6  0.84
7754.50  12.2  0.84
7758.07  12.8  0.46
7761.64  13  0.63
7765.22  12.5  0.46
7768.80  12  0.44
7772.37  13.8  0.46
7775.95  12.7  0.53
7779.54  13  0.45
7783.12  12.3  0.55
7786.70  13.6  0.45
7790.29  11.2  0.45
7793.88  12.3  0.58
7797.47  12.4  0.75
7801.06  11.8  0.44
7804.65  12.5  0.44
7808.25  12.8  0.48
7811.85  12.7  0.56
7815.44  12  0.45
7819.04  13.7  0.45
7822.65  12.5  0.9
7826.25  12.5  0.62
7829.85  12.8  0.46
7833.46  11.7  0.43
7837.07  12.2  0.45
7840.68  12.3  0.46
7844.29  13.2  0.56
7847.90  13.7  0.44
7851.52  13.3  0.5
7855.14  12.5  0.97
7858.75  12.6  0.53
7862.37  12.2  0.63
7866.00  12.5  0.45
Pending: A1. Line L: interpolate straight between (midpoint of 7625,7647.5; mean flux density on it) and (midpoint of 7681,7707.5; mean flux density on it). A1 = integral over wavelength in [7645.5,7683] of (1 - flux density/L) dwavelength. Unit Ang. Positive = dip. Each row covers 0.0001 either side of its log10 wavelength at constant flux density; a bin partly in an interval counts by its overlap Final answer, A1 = 0.9 Ang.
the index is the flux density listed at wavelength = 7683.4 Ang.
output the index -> 12.4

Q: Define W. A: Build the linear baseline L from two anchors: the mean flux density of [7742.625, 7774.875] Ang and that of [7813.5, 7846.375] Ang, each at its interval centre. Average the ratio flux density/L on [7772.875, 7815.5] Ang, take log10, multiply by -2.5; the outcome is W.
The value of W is 0.01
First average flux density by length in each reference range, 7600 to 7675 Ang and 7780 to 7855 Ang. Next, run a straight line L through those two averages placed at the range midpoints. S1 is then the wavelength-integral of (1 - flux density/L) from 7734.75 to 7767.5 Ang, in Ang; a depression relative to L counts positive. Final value 0.2 Ang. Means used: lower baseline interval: 12.4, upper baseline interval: 12.6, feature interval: 12.4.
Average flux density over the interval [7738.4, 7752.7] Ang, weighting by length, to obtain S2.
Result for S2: 12.3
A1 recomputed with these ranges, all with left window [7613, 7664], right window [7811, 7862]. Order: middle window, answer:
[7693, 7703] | 0.4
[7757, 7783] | -0.3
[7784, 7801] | 0.5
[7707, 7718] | 0.0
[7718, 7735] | -0.6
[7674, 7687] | -0.3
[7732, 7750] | 0.2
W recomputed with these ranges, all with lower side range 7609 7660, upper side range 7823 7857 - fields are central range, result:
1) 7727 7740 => -0.02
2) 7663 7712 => 0.01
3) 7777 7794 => 0.01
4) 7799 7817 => 0.03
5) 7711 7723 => -0.01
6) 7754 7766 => 0.00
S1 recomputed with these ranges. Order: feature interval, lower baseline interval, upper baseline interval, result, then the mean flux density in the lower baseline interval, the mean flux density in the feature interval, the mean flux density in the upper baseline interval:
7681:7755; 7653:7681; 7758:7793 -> -0.70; 12.3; 12.6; 12.7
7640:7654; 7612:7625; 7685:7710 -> -1.01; 12.2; 13.2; 12.5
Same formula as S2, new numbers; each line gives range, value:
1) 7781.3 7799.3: 12.4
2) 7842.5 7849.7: 13.5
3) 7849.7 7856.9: 12.9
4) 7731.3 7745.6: 12.5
